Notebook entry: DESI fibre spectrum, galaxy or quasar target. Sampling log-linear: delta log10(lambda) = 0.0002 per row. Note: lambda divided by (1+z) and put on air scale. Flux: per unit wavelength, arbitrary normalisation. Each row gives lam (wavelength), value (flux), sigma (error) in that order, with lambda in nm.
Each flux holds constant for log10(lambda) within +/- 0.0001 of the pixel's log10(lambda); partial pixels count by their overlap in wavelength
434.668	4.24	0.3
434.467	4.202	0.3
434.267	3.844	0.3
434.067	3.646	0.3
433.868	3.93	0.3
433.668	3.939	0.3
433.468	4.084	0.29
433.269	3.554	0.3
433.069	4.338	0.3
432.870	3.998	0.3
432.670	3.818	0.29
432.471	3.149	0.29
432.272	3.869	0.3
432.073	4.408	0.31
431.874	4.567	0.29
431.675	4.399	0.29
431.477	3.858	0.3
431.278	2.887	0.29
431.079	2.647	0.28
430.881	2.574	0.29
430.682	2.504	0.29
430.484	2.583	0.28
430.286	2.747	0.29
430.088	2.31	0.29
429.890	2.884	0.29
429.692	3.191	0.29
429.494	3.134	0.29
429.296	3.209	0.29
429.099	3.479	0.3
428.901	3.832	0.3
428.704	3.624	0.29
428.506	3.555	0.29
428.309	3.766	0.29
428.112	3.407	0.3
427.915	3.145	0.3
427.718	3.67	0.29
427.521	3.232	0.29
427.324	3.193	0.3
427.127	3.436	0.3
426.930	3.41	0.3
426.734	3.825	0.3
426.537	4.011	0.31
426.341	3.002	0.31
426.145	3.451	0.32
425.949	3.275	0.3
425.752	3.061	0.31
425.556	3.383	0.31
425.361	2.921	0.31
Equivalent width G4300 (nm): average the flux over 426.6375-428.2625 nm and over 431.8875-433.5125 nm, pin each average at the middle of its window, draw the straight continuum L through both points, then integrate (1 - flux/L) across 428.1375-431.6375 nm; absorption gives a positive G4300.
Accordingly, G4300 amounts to 0.496 nm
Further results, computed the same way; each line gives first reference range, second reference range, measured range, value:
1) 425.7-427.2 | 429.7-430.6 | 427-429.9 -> -0.356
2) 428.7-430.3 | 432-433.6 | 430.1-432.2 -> 0.156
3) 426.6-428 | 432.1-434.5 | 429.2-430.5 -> 0.264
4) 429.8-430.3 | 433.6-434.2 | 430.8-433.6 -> -0.365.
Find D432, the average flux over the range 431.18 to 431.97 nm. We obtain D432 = 3.93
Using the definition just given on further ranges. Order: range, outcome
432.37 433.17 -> 3.82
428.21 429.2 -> 3.65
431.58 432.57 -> 4.08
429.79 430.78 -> 2.61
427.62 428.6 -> 3.51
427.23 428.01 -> 3.31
